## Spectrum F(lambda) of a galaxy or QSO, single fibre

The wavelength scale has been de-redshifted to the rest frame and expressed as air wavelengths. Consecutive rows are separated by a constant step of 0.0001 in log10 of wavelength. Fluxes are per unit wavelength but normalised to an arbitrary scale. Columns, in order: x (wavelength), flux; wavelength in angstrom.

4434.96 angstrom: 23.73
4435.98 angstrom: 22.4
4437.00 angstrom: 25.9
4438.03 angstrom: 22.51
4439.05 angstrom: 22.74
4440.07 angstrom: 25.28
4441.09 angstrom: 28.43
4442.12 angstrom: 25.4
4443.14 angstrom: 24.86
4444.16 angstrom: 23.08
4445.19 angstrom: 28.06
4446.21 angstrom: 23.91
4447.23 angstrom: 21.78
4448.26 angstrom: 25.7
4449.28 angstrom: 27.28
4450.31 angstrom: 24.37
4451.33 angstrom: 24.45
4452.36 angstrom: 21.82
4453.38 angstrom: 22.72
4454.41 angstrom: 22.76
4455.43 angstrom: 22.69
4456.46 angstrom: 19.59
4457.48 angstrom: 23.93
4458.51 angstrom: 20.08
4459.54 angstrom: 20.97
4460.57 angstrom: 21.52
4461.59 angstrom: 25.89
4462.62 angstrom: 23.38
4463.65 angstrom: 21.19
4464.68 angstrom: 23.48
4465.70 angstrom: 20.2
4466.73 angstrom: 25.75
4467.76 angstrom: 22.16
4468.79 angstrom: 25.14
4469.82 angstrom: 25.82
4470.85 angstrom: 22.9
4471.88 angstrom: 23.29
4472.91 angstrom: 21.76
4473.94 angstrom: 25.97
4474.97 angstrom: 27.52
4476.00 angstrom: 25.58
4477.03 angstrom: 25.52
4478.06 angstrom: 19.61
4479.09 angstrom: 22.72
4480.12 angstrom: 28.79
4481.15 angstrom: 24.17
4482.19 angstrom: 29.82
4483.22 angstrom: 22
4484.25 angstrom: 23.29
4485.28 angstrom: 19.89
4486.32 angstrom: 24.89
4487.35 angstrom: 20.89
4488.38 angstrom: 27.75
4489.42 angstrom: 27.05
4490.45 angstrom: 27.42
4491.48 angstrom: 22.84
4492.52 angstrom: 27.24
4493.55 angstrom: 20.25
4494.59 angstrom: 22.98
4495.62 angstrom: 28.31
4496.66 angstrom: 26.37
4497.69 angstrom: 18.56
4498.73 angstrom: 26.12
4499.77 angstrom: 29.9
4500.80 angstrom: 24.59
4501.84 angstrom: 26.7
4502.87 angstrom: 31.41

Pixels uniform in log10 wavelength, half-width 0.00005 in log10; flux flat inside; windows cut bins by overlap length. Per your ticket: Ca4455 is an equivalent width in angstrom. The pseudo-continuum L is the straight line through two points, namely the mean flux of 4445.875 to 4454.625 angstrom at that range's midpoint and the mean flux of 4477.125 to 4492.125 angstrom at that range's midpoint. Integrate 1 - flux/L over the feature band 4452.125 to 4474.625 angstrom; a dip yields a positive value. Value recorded 1.1 angstrom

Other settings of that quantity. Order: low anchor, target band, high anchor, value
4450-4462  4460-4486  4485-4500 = -0.4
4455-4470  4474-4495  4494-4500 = -0.3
